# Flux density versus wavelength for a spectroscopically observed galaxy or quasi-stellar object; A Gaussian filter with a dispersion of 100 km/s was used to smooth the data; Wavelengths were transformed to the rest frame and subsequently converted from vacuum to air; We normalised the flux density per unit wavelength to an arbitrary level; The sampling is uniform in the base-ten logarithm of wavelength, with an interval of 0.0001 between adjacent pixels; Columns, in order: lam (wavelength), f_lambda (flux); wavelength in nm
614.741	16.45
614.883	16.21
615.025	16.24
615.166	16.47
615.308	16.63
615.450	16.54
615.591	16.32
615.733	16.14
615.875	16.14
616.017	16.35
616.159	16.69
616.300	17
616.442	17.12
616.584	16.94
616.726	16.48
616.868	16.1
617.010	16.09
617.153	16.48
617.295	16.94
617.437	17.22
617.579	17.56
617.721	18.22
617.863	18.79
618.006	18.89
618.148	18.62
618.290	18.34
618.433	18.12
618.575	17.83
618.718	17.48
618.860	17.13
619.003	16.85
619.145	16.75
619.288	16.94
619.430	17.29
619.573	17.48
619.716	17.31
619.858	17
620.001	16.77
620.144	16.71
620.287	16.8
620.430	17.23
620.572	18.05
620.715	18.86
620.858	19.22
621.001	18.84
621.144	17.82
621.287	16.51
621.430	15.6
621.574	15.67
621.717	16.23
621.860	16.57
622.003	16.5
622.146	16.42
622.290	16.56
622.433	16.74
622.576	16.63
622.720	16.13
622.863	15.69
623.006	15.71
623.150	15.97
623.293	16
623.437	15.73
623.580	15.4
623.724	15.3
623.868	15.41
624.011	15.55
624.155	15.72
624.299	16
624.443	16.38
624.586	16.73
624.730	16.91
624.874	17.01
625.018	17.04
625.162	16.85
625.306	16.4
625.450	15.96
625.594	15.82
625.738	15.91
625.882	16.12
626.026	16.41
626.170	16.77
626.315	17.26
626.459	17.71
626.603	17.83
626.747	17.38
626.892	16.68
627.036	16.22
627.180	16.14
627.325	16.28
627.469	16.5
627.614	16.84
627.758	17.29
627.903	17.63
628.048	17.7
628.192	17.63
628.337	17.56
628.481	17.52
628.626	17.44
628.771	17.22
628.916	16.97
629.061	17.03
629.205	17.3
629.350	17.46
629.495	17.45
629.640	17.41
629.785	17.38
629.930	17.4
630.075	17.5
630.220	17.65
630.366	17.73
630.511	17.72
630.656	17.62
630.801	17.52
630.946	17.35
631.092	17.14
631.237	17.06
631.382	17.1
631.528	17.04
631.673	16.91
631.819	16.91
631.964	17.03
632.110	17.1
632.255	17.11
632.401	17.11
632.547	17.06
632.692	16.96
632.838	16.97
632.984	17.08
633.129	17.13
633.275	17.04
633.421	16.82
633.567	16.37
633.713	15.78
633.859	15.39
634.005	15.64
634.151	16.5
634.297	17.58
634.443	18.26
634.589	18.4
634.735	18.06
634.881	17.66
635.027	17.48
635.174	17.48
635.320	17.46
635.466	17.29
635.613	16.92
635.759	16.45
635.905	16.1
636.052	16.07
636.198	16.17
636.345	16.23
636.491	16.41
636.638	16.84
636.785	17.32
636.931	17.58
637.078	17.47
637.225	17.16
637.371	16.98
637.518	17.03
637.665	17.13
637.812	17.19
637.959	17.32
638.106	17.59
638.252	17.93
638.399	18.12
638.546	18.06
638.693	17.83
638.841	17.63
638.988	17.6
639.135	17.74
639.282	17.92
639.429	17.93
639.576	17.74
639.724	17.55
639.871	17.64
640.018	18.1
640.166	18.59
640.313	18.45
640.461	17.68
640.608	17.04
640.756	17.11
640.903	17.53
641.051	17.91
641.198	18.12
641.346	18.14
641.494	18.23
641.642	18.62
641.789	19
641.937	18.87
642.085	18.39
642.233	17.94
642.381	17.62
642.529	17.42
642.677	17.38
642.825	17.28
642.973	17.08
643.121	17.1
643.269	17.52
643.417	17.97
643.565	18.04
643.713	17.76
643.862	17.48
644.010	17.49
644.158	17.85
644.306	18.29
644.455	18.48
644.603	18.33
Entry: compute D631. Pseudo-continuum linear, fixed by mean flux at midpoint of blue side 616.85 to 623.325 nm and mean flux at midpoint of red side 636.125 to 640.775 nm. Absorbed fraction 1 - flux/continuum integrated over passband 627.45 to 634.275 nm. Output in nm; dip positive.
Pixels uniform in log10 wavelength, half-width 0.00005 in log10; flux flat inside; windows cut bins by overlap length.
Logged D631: 0.083 nm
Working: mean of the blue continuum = 17.1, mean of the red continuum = 17.5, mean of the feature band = 17.1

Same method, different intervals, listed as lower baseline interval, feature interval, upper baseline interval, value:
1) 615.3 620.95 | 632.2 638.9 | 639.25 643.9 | 0.23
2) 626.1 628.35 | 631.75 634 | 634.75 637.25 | 0.03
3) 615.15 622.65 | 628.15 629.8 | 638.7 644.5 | 0.01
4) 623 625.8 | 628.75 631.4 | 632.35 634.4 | -0.15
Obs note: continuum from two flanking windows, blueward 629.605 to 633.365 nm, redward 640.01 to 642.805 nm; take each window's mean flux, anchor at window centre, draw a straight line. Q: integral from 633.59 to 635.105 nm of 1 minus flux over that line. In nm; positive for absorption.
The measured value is 0.03 nm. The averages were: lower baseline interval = 17.2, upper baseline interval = 18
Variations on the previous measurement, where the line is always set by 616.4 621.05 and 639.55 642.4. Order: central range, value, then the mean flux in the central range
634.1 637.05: 0.126 nm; 17.1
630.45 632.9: 0.087 nm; 17.2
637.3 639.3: 0.043 nm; 17.6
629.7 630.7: 0.010 nm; 17.6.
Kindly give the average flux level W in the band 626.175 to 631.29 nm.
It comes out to 17.3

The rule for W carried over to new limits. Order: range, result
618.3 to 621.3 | 17.5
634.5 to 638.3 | 17.1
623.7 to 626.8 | 16.5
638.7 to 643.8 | 17.8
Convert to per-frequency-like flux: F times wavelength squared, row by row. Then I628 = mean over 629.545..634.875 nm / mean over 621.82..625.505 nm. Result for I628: 1.1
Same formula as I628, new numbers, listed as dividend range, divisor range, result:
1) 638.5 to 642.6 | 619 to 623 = 1.13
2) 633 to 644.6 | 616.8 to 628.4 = 1.09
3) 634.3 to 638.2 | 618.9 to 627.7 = 1.08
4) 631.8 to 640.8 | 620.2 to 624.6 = 1.09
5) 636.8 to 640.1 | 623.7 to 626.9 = 1.11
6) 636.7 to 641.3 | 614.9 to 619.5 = 1.11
